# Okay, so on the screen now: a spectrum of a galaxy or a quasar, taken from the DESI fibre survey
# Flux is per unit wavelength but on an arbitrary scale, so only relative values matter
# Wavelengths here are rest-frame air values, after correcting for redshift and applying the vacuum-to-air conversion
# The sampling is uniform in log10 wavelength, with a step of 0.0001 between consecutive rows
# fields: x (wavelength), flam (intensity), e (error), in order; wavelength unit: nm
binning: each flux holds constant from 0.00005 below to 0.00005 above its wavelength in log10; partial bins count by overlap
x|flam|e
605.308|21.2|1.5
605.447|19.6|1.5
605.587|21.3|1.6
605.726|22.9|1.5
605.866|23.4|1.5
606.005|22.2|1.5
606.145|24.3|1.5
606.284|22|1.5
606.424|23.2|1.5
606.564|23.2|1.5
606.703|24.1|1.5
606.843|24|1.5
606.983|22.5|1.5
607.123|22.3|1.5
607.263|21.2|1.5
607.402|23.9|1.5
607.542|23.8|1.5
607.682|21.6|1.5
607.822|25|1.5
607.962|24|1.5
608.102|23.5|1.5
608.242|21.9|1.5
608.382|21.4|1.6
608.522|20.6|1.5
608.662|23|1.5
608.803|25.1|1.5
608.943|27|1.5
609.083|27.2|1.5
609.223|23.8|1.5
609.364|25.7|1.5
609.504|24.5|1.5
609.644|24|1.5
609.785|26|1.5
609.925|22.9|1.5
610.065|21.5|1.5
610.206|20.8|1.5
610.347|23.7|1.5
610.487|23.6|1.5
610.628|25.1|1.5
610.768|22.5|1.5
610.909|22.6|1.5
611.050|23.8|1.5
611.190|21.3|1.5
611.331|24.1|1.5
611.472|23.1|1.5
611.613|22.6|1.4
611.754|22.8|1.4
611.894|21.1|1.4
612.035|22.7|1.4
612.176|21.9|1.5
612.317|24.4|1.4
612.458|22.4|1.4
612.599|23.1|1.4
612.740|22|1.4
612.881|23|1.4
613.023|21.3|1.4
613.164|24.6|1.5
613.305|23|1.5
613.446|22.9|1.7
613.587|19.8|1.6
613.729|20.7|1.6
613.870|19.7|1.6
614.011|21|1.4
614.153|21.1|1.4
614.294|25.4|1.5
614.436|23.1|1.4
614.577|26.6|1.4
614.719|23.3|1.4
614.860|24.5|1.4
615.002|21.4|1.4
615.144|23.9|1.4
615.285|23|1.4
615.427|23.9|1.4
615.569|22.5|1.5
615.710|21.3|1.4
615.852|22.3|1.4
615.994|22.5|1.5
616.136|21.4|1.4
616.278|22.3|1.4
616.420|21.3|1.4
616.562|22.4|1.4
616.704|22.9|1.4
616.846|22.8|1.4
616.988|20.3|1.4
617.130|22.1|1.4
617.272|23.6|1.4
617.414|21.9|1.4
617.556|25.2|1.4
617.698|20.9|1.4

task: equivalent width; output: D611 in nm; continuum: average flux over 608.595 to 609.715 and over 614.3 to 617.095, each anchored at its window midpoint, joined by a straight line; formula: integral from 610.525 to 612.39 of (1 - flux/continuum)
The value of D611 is 0.10 nm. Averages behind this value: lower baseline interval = 25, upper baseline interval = 22.8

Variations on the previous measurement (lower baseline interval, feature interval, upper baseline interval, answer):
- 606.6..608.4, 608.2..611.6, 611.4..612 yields -0.13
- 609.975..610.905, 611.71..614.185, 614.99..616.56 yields 0.06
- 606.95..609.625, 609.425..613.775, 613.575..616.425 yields 0.04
